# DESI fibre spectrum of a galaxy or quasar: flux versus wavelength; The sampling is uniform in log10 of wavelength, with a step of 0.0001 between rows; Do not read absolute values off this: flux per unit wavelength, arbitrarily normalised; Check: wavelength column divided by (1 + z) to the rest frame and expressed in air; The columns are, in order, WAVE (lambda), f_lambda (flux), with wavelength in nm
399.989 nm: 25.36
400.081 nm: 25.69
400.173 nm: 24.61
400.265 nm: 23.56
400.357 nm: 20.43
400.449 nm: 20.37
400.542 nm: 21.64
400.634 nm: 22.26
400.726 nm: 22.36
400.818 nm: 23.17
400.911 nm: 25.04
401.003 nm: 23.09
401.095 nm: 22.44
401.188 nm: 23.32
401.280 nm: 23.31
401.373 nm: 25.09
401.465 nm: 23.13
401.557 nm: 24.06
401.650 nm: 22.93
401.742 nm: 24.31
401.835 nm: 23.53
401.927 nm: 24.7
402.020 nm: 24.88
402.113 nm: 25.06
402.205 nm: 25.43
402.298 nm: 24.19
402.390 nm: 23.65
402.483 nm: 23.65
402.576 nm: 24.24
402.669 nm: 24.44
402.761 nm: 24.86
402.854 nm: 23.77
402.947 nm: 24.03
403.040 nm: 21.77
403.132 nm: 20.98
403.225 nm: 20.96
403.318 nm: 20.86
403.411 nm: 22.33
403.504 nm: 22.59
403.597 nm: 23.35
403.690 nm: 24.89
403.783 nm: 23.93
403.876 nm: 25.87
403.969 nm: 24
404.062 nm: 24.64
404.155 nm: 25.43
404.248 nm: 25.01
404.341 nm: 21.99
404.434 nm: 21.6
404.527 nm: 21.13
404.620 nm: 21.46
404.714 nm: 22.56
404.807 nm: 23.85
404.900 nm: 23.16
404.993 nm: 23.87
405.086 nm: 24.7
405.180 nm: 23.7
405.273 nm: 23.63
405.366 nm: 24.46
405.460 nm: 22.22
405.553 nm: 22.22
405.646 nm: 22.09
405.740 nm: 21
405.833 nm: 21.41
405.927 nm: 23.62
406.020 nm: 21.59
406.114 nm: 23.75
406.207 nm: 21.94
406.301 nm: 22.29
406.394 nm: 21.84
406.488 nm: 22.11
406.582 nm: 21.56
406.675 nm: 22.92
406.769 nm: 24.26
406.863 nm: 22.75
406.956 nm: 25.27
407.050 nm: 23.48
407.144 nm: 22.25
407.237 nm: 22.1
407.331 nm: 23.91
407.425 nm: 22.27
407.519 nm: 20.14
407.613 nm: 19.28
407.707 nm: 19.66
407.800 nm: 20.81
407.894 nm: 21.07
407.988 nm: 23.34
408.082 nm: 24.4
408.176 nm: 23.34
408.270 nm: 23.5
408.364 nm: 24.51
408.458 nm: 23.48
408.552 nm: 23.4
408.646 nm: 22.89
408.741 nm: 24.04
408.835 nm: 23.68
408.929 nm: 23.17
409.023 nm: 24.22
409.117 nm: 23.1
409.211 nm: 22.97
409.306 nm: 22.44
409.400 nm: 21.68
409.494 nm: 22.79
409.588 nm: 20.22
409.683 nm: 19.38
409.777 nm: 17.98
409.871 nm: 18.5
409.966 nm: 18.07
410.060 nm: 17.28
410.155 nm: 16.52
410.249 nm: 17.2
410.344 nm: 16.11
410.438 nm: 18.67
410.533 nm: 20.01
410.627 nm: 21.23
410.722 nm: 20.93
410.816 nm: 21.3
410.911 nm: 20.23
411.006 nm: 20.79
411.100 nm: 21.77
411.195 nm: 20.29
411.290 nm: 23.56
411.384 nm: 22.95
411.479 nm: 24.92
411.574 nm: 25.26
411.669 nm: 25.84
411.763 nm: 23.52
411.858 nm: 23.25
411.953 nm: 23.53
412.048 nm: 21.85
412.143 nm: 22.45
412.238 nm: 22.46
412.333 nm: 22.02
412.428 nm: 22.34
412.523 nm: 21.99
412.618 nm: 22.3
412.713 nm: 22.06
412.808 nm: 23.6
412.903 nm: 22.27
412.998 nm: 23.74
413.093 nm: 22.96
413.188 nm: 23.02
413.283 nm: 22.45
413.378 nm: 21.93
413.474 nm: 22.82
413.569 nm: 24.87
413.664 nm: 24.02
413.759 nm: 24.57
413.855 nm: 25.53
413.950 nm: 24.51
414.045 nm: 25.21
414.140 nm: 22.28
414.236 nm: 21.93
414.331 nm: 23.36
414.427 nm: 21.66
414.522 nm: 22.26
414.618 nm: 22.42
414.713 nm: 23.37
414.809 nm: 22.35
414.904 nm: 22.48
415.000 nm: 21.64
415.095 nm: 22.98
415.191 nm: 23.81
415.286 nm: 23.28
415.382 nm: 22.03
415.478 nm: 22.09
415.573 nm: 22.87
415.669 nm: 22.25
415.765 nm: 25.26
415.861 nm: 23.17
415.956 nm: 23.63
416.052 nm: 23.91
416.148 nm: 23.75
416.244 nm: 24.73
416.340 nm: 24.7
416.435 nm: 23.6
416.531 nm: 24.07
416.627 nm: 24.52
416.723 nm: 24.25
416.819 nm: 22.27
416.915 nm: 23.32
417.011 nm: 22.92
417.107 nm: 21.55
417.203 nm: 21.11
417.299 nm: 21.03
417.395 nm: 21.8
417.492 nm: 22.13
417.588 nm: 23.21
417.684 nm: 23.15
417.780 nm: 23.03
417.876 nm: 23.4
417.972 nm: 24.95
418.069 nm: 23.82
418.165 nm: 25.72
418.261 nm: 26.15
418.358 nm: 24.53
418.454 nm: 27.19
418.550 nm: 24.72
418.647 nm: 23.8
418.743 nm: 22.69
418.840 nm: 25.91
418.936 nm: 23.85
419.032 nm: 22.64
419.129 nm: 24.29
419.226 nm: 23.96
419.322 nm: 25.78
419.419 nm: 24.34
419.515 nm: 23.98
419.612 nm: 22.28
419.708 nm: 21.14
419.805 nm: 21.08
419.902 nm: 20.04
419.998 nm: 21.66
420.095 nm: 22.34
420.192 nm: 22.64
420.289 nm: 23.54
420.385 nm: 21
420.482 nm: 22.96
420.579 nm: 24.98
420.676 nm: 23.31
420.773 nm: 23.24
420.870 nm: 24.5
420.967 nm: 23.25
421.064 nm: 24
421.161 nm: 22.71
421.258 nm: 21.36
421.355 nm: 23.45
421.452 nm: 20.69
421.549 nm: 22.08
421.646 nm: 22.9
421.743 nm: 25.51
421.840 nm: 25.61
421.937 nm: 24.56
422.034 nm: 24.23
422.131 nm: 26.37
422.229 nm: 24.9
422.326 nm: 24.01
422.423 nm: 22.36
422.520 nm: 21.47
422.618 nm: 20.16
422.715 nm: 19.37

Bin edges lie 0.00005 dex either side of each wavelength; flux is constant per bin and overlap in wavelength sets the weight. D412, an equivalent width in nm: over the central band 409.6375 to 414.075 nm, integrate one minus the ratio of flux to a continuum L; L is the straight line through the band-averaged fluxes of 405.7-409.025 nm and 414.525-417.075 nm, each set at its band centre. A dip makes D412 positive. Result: 0.214 nm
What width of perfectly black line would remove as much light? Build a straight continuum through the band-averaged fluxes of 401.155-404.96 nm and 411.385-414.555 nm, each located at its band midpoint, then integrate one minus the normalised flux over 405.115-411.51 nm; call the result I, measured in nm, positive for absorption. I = 0.42 nm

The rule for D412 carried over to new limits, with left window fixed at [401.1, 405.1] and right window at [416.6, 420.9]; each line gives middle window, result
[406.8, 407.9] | 0.07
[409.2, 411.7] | 0.30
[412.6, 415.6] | 0.05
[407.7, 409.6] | 0.05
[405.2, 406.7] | 0.07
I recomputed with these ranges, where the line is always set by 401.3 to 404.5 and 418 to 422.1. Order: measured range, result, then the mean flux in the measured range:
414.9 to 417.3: 0.041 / 23.2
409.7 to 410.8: 0.238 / 18.5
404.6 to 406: 0.044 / 22.9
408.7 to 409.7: 0.044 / 22.6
